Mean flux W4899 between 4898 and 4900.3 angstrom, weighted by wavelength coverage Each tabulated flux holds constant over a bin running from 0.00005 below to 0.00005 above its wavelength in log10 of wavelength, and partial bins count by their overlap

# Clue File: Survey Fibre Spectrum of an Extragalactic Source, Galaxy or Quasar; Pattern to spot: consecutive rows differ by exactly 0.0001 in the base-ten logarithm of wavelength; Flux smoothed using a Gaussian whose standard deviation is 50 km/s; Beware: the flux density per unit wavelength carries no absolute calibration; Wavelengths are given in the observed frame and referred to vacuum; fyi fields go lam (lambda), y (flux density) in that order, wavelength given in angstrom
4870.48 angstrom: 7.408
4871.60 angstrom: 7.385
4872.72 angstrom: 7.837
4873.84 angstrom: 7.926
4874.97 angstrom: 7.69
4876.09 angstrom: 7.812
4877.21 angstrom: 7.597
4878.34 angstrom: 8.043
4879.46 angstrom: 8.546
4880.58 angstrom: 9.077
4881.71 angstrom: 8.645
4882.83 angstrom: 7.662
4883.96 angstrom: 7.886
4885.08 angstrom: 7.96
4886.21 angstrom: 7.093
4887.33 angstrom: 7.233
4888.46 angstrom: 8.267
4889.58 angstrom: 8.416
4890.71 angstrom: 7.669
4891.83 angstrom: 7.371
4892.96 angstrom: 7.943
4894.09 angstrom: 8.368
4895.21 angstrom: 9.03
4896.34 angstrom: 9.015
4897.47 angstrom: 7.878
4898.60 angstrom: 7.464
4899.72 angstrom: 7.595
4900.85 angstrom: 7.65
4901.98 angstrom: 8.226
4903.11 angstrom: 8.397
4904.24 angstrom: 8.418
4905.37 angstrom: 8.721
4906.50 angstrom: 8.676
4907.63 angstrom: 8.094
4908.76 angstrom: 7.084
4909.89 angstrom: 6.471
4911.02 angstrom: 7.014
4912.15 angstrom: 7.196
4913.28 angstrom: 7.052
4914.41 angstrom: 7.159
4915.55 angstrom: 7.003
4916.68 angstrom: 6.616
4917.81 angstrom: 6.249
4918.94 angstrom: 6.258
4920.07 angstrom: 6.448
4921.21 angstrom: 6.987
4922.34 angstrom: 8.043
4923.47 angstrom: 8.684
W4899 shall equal 7.55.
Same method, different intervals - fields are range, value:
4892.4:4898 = 8.45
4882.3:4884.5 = 7.75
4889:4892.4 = 7.83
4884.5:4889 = 7.64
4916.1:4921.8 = 6.53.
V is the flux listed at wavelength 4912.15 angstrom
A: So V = 7.196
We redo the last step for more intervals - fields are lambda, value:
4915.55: 7.003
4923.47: 8.684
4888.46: 8.267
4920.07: 6.448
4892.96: 7.943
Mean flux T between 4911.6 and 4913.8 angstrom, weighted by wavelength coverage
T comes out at 7.13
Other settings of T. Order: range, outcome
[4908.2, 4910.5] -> 6.78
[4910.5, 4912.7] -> 7.11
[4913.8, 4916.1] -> 7.06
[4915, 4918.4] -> 6.63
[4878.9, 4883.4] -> 8.48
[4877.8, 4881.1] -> 8.57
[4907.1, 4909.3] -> 7.59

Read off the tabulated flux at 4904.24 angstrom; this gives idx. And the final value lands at 8.418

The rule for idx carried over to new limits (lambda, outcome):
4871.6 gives 7.385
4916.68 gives 6.616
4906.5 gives 8.676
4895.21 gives 9.03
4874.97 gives 7.69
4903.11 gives 8.397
